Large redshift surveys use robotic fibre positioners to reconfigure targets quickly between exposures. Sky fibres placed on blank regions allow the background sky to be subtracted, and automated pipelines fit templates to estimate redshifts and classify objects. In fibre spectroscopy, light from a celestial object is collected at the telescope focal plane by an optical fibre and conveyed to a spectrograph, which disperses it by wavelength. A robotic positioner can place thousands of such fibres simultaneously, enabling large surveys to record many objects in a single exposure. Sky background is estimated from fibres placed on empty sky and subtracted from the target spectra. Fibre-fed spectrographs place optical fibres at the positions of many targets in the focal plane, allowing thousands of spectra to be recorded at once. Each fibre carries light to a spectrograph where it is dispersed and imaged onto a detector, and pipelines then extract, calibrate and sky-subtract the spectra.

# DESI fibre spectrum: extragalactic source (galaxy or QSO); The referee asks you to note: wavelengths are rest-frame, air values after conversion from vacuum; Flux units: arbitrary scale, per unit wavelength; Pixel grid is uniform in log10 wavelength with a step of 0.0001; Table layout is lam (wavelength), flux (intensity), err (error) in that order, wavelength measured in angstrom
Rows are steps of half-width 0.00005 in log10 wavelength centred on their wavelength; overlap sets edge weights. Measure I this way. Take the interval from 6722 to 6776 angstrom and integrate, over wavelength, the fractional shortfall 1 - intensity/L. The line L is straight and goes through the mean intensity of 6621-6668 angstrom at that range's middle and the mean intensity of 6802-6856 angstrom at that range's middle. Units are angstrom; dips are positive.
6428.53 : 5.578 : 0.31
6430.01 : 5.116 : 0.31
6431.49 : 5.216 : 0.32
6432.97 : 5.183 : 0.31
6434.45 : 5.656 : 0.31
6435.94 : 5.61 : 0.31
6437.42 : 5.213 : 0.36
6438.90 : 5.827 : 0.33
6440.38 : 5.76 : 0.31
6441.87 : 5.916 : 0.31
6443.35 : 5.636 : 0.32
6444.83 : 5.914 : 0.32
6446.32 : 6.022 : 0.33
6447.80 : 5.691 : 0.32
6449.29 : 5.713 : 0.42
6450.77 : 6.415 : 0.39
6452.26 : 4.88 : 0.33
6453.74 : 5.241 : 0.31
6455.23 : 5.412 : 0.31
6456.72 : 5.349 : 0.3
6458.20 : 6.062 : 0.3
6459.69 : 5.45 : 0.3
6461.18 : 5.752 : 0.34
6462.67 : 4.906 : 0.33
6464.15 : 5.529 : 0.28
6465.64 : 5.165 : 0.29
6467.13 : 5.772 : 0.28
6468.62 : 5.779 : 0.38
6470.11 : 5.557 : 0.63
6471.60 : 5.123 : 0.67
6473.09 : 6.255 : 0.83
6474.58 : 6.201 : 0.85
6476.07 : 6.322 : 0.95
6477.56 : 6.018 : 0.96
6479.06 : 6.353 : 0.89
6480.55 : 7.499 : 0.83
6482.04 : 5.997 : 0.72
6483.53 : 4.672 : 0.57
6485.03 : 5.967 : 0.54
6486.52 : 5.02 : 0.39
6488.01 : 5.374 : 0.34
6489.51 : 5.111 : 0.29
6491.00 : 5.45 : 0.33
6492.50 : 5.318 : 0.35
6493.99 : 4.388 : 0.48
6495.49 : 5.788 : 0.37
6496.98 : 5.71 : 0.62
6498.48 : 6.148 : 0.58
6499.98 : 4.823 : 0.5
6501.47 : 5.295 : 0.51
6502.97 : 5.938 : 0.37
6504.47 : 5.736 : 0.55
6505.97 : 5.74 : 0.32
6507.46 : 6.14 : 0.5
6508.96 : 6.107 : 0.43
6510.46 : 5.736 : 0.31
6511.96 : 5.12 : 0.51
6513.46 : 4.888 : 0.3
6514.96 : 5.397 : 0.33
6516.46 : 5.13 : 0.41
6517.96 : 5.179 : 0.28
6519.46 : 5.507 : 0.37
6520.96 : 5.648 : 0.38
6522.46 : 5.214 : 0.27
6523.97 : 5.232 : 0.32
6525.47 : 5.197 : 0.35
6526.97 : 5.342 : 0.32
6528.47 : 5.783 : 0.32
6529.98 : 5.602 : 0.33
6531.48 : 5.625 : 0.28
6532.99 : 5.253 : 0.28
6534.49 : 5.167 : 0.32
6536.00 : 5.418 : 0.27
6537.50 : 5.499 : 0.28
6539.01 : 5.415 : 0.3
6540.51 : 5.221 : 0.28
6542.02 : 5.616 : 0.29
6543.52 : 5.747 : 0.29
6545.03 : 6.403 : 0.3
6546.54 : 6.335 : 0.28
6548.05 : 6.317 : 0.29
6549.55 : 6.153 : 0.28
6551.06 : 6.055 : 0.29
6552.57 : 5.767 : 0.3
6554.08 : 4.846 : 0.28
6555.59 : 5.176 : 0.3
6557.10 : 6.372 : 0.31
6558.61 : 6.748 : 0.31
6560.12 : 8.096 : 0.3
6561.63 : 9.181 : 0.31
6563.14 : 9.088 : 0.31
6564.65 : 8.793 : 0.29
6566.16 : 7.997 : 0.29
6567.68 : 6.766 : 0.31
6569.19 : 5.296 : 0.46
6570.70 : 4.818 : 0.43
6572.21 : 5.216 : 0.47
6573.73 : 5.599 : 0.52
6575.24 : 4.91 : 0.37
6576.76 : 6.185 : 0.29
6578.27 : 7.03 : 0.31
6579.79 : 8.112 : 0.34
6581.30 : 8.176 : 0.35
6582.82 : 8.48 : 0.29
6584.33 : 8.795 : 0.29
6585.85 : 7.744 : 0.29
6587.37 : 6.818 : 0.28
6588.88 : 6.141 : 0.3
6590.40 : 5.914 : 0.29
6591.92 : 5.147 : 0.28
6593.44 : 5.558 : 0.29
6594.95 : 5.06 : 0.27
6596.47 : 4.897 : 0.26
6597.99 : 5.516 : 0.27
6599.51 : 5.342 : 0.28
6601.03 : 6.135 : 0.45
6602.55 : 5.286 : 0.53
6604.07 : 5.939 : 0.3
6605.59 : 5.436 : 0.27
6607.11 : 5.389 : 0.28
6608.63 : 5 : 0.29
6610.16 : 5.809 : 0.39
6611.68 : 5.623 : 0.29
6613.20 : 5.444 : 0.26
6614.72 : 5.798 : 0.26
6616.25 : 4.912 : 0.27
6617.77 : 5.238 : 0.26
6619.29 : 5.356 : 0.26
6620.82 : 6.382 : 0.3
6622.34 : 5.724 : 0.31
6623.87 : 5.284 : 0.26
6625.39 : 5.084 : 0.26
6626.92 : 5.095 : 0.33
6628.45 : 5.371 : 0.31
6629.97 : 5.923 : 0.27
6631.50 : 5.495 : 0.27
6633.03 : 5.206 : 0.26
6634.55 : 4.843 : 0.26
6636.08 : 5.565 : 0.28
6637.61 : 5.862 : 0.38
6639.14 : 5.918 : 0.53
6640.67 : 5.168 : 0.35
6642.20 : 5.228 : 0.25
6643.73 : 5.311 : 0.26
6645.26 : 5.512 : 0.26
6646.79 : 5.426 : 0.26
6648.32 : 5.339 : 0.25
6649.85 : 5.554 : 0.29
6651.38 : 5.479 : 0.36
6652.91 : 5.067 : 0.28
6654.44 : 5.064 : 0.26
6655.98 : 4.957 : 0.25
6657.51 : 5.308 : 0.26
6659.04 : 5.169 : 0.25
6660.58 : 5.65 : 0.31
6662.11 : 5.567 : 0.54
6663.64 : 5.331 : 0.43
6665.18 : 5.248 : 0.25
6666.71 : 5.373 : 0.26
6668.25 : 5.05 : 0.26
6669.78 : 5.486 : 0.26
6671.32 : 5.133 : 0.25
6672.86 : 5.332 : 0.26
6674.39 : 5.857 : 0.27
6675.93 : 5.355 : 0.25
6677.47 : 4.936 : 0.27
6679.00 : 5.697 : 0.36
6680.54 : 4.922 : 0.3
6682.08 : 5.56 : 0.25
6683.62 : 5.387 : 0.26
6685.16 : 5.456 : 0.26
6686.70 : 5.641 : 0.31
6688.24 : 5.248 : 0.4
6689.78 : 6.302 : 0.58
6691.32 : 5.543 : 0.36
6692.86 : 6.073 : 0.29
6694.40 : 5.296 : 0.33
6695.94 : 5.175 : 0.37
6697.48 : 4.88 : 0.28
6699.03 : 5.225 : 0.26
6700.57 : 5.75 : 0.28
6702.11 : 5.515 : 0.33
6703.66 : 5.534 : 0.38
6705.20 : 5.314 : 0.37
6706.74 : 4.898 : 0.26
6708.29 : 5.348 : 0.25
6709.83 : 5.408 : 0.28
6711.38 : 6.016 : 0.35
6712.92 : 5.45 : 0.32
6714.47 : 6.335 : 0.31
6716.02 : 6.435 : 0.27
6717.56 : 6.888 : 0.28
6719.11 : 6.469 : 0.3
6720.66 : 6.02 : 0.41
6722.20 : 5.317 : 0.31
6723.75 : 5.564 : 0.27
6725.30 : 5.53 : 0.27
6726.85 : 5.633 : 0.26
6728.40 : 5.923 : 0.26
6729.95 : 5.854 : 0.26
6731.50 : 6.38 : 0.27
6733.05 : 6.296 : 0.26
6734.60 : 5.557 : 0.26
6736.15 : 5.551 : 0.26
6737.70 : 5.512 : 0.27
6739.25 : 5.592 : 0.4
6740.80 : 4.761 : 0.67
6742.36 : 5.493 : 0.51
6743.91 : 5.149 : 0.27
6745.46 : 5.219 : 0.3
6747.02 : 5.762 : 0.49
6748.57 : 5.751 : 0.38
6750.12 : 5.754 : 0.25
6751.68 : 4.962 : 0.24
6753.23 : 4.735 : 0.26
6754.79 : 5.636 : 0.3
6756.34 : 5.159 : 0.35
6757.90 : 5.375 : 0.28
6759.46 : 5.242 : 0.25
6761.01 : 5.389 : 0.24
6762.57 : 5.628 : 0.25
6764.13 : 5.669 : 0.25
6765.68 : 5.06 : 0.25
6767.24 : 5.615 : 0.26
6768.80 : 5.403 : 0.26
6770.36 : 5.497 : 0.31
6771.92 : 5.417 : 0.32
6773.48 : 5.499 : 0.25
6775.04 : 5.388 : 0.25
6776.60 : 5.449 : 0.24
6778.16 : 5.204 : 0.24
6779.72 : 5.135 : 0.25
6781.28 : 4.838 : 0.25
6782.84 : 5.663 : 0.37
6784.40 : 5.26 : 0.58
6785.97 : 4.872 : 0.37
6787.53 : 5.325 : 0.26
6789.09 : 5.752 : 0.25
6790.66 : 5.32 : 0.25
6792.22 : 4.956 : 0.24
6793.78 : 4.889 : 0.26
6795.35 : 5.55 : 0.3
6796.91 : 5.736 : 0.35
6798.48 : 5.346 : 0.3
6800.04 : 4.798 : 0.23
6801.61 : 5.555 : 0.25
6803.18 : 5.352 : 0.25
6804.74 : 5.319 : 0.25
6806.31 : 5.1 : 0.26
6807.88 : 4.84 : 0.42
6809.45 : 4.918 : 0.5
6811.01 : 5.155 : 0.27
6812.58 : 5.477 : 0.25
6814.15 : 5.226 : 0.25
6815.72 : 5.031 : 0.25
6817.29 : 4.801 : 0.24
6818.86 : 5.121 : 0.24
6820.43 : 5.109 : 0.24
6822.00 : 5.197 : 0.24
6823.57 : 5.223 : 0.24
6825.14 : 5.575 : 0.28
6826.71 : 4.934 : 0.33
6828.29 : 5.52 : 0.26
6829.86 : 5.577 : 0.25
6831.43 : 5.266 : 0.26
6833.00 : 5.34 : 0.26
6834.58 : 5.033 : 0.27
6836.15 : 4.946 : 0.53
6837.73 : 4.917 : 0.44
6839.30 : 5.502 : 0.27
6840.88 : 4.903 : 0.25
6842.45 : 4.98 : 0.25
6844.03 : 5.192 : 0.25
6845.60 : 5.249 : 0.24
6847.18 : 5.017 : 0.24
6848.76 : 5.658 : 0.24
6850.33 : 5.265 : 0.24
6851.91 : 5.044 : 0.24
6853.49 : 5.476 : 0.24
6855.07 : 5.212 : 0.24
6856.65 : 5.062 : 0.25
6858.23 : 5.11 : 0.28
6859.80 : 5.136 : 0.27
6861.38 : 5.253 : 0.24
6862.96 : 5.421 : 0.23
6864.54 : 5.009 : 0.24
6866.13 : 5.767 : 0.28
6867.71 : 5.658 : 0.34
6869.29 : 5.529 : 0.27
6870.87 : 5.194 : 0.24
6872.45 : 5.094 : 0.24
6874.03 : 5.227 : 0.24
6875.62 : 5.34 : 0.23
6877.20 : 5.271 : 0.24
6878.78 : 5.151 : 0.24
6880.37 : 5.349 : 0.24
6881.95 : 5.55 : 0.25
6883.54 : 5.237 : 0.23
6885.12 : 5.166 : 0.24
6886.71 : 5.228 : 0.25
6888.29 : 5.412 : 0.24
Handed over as -2.3 angstrom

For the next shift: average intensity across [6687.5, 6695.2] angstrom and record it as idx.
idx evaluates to 5.7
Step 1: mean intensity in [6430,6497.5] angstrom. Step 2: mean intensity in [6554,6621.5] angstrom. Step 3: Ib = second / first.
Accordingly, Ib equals 1.1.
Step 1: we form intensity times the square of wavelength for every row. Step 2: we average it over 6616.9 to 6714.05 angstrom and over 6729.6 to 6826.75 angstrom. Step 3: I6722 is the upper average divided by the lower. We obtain 1.0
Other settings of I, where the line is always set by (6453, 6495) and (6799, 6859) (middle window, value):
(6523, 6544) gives 0.41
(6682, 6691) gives -0.41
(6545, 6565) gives -4.62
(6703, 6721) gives -1.75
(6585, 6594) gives -1.30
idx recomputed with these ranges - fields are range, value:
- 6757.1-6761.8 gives 5.33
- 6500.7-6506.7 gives 5.67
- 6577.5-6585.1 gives 8.12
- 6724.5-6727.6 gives 5.58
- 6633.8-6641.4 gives 5.47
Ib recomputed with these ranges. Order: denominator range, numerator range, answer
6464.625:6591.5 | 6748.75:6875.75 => 0.88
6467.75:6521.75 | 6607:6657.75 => 0.96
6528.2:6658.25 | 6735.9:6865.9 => 0.89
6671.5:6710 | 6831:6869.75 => 0.97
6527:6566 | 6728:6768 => 0.88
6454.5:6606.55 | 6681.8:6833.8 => 0.92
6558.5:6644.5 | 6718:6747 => 0.93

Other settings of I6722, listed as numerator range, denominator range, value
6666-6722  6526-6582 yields 0.93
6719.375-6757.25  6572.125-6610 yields 0.94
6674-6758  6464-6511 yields 1.05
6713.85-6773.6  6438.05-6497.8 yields 1.08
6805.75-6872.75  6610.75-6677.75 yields 1.02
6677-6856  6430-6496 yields 1.05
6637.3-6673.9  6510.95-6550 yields 1.01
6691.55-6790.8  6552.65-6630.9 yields 0.94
